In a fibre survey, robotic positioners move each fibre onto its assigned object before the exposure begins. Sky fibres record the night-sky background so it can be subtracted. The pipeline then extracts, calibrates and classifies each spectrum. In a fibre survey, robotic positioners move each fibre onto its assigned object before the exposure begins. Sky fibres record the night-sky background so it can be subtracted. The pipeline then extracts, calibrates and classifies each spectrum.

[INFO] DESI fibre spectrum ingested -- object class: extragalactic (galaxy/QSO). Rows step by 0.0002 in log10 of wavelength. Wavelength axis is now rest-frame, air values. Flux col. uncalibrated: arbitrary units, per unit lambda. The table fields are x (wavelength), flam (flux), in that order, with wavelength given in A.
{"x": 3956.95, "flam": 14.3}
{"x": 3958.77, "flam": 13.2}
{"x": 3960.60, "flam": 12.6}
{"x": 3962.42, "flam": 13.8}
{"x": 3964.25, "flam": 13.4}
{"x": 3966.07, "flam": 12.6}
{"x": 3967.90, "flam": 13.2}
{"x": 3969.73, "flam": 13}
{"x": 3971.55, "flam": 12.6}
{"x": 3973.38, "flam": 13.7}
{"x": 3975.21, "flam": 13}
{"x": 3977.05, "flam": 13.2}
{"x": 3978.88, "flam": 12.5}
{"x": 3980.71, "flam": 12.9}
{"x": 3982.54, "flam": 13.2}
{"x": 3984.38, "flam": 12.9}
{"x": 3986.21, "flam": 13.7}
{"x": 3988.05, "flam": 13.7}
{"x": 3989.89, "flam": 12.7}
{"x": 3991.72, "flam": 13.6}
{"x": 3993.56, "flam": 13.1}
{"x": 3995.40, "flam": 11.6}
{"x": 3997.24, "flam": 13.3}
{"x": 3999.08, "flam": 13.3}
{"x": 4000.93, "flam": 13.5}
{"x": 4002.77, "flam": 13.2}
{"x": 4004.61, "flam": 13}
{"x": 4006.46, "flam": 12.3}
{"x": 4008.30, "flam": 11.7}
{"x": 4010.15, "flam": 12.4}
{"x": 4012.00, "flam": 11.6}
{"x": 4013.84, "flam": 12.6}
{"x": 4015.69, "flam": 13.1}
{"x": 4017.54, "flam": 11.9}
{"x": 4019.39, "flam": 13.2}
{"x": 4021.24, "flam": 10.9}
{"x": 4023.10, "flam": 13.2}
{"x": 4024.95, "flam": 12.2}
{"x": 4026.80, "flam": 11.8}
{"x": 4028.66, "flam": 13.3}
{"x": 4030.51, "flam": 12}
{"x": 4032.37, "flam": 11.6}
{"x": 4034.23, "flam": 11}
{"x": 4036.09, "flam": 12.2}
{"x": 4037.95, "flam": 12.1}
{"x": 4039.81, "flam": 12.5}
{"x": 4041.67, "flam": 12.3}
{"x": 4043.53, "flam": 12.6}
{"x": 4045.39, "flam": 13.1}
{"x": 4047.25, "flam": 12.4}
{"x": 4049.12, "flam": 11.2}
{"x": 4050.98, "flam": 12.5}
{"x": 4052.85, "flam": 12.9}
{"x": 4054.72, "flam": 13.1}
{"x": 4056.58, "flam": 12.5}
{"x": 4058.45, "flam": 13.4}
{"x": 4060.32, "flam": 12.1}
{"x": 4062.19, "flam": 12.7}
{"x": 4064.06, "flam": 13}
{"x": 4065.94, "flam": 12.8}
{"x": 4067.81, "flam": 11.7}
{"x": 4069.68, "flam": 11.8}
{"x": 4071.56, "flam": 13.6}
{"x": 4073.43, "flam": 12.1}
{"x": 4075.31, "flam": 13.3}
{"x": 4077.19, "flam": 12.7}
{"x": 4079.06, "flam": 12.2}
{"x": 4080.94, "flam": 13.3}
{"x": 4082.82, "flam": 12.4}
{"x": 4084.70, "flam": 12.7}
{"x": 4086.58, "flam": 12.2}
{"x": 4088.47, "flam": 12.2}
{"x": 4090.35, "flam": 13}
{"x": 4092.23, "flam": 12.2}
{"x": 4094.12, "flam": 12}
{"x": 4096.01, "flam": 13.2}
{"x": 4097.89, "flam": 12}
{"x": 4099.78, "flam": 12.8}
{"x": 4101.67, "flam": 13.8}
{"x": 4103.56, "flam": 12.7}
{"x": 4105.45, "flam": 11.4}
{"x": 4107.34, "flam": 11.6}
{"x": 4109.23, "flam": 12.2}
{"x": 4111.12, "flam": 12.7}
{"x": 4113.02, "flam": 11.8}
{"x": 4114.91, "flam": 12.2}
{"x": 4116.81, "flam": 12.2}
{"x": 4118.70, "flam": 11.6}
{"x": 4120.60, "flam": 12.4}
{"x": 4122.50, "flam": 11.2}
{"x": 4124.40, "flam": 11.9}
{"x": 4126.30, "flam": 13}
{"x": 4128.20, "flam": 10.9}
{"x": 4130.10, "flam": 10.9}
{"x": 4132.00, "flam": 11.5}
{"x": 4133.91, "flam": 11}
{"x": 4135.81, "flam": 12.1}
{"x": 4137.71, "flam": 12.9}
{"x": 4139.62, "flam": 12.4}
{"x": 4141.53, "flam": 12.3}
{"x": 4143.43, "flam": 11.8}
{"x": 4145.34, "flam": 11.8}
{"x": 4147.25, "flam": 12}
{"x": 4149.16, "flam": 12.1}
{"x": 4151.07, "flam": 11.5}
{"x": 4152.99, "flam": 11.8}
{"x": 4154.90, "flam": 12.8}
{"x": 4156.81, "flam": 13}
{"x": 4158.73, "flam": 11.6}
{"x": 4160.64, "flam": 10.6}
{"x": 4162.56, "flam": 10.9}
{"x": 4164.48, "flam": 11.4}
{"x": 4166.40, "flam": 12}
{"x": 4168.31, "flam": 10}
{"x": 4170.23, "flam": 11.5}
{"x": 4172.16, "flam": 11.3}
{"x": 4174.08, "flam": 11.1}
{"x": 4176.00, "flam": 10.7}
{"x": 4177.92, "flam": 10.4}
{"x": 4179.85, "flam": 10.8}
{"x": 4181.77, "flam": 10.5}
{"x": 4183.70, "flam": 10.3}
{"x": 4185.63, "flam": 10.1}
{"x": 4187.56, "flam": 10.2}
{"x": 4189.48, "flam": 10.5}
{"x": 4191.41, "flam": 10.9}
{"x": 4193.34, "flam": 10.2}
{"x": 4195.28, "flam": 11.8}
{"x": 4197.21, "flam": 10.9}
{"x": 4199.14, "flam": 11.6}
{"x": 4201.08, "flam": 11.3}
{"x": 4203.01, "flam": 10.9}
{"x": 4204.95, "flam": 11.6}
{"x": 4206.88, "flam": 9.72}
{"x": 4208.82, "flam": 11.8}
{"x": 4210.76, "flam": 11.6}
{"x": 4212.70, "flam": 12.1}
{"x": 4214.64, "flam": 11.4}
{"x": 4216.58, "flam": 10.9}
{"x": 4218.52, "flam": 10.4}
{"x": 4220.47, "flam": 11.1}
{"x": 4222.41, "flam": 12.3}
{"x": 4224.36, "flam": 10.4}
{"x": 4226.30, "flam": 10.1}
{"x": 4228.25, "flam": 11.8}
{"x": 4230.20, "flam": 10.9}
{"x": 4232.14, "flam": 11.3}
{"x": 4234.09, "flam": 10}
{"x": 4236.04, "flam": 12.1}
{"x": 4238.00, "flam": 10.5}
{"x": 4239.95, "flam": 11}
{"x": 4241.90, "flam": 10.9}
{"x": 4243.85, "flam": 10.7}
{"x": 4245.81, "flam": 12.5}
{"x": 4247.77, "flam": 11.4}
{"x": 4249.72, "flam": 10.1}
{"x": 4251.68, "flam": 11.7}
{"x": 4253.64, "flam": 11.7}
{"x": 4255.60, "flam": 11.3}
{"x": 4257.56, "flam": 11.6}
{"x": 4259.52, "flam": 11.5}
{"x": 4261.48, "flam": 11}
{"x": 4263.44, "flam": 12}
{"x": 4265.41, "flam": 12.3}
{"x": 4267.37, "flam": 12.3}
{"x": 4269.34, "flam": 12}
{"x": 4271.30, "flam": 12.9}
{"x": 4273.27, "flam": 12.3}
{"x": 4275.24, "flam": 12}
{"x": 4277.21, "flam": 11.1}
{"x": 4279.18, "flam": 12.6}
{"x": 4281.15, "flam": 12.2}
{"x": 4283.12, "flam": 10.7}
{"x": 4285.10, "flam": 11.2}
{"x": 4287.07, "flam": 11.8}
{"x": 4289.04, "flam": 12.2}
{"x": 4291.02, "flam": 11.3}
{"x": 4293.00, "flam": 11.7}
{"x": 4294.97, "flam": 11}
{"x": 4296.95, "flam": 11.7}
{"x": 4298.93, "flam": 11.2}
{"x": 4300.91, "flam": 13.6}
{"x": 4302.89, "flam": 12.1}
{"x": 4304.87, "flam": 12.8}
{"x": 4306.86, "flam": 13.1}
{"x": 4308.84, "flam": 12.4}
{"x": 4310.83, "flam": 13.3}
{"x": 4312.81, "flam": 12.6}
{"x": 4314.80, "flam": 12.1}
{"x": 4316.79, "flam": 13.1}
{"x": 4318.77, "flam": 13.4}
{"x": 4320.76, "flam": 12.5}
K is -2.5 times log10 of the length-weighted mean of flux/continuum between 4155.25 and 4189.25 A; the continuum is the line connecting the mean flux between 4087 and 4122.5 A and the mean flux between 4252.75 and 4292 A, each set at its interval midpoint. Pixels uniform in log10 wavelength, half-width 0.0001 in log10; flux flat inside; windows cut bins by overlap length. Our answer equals 0.10 mag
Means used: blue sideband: 12.3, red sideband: 11.8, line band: 11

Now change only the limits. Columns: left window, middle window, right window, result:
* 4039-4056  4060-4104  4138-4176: -0.03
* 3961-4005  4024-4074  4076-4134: 0.02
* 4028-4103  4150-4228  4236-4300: 0.08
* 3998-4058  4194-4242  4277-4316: 0.10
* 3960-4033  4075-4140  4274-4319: 0.03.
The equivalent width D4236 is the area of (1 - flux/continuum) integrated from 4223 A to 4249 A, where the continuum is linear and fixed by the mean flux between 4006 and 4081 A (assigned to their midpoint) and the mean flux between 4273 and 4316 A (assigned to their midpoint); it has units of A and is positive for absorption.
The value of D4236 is 2.3 A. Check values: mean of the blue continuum 12.4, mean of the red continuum 12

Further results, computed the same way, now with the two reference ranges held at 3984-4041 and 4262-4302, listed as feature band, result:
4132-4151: 0.38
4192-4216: 1.69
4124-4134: 0.58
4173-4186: 1.67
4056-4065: -0.23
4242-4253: 0.66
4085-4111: -0.17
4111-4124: 0.35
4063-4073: -0.12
